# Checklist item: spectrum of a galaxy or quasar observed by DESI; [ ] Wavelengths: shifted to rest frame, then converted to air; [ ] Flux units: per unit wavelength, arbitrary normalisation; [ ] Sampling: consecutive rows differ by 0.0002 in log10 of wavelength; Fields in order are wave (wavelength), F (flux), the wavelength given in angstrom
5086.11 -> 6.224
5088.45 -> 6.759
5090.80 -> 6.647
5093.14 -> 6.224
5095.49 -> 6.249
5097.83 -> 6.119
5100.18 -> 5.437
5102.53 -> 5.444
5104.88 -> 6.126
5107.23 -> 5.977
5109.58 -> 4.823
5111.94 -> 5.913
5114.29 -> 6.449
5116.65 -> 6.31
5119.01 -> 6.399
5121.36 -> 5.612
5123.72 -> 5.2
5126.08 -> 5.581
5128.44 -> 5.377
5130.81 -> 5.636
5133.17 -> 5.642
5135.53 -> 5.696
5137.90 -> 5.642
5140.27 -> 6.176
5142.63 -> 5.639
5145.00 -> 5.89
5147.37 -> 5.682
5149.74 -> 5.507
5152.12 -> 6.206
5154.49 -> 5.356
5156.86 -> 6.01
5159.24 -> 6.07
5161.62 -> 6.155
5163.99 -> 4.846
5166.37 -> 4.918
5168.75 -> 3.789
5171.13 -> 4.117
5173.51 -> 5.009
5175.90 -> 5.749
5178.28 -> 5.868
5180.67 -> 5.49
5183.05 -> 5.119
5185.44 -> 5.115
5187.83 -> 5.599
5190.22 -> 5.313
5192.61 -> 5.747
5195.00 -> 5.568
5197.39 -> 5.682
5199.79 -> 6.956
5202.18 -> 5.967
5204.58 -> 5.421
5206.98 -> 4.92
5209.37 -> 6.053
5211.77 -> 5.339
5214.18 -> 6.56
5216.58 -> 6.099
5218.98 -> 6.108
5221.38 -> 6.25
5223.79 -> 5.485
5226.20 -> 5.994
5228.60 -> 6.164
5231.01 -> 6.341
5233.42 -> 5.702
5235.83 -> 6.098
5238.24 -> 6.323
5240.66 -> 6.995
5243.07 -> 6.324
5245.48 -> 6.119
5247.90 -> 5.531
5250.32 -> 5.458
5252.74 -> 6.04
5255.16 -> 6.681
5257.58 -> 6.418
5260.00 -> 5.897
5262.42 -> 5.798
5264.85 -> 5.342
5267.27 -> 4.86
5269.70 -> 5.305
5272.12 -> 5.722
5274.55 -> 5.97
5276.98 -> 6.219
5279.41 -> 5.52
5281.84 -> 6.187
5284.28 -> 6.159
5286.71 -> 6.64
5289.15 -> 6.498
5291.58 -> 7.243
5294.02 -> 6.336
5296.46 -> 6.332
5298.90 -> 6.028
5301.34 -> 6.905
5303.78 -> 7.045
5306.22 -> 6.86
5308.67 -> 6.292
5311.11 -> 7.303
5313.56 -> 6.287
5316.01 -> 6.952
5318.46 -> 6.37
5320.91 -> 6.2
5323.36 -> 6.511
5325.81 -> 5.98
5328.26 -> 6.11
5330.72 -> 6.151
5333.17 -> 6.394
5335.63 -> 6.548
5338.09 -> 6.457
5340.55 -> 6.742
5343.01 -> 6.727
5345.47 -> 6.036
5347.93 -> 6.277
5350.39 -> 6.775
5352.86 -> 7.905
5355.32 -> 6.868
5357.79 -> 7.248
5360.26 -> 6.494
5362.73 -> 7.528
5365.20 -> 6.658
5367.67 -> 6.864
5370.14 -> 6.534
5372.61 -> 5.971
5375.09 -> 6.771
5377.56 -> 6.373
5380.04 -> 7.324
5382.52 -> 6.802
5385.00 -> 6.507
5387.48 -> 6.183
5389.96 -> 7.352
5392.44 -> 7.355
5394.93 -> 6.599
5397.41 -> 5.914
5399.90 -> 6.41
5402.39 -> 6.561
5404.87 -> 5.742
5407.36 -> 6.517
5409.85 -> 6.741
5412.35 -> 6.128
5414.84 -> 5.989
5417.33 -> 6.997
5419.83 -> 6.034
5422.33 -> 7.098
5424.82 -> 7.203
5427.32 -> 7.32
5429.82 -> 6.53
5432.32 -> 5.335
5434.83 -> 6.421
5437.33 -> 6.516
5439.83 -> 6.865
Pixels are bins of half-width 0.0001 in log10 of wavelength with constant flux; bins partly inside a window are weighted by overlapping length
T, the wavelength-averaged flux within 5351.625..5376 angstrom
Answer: 6.88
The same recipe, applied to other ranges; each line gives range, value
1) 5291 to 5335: 6.51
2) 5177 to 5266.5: 5.88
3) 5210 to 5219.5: 6.02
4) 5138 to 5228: 5.62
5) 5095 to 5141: 5.78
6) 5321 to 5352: 6.4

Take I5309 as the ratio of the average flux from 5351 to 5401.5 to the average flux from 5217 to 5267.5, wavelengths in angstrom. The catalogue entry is 1.13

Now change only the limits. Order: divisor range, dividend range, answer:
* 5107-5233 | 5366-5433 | 1.16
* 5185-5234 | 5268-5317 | 1.09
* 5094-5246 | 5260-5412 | 1.12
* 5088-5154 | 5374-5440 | 1.12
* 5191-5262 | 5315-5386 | 1.10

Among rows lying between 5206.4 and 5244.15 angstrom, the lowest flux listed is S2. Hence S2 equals 4.92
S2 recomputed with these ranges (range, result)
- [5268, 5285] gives 5.305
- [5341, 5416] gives 5.742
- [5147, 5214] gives 3.789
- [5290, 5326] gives 5.98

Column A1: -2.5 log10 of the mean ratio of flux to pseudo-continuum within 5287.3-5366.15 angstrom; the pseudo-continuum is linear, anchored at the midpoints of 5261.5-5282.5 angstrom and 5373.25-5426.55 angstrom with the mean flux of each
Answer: -0.099 mag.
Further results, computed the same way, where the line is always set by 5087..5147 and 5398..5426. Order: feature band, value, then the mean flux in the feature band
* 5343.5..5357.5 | -0.074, 6.8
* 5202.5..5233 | 0.035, 5.89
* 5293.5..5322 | -0.054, 6.58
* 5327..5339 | -0.002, 6.33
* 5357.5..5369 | -0.090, 6.93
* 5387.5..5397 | -0.072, 6.88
